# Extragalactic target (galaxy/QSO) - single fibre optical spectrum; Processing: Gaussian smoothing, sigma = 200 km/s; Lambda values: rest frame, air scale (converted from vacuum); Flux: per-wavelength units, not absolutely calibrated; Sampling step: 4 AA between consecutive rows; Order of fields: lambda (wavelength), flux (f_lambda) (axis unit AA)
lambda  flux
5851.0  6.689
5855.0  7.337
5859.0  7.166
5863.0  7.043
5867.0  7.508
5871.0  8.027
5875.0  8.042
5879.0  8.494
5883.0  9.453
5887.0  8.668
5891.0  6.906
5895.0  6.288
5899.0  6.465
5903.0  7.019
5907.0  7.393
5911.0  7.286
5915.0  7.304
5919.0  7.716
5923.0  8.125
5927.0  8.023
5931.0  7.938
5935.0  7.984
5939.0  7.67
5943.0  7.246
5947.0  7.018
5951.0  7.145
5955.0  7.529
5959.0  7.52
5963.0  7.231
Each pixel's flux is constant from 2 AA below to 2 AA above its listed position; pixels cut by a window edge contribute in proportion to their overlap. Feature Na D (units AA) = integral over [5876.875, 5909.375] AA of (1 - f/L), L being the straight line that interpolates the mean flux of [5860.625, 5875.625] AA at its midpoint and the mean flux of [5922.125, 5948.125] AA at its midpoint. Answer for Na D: 0.3 AA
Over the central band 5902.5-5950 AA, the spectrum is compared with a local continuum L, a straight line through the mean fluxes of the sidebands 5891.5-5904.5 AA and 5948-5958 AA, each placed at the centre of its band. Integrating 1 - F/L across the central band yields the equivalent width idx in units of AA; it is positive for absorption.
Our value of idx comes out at -4.1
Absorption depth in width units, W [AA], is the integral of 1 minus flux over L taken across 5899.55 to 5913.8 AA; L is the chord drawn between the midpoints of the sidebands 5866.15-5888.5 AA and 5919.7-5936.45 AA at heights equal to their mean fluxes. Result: 1.76 AA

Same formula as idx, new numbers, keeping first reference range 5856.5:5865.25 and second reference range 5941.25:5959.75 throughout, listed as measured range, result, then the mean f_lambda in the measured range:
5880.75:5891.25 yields -2.07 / 8.59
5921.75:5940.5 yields -1.82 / 7.95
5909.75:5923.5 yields -0.66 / 7.57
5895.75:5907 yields 0.61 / 6.81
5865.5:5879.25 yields -1.59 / 7.98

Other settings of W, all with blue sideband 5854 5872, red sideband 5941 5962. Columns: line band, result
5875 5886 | -2.1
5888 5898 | 0.8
